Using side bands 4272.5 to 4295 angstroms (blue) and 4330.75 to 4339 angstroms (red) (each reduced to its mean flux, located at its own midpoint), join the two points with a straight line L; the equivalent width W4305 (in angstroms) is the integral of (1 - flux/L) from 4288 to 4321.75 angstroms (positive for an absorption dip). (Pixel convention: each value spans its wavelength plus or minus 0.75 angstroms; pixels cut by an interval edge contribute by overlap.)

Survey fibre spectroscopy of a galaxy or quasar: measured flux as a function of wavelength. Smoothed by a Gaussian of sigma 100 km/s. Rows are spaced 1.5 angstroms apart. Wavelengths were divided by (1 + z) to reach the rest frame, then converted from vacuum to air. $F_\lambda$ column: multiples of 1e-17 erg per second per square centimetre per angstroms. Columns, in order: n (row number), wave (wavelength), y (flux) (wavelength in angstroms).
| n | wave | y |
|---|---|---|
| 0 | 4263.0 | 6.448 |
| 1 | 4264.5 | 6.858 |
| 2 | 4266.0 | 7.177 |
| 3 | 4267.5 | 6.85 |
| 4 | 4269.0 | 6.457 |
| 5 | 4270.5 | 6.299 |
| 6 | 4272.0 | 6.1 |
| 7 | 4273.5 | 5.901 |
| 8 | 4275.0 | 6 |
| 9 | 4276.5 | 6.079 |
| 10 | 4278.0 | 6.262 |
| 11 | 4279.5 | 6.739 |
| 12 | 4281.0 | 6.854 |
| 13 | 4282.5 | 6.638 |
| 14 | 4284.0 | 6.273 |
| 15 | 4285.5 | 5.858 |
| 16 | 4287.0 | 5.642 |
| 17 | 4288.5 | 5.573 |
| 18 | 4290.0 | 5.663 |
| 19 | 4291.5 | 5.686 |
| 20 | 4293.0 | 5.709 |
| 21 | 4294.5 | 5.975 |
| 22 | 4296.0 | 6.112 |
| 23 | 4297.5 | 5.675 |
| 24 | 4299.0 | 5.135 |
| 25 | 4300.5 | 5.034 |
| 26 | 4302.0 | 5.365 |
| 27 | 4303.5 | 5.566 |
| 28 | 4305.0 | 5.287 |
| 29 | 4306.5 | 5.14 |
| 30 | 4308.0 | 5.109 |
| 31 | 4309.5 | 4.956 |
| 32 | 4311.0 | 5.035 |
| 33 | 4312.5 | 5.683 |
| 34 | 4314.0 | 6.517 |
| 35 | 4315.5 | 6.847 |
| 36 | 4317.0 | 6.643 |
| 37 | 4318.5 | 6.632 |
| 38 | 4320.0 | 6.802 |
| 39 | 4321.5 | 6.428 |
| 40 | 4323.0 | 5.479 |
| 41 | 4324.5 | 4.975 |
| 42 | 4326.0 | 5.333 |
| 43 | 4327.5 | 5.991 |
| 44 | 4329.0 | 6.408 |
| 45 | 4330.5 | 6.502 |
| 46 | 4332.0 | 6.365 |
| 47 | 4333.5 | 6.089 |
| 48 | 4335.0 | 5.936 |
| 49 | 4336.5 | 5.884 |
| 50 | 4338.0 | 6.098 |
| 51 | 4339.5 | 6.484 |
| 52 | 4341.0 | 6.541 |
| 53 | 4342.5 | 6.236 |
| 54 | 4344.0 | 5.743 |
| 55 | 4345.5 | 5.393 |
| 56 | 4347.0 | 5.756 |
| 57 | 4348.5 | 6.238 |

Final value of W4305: 1.8 angstroms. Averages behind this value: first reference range 6.06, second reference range 6.11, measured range 5.76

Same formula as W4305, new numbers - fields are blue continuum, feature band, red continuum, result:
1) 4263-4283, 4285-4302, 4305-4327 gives 1.5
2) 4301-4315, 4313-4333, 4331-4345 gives -1.5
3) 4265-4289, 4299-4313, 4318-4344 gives 2.2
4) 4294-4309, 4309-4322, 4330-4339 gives -1.0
